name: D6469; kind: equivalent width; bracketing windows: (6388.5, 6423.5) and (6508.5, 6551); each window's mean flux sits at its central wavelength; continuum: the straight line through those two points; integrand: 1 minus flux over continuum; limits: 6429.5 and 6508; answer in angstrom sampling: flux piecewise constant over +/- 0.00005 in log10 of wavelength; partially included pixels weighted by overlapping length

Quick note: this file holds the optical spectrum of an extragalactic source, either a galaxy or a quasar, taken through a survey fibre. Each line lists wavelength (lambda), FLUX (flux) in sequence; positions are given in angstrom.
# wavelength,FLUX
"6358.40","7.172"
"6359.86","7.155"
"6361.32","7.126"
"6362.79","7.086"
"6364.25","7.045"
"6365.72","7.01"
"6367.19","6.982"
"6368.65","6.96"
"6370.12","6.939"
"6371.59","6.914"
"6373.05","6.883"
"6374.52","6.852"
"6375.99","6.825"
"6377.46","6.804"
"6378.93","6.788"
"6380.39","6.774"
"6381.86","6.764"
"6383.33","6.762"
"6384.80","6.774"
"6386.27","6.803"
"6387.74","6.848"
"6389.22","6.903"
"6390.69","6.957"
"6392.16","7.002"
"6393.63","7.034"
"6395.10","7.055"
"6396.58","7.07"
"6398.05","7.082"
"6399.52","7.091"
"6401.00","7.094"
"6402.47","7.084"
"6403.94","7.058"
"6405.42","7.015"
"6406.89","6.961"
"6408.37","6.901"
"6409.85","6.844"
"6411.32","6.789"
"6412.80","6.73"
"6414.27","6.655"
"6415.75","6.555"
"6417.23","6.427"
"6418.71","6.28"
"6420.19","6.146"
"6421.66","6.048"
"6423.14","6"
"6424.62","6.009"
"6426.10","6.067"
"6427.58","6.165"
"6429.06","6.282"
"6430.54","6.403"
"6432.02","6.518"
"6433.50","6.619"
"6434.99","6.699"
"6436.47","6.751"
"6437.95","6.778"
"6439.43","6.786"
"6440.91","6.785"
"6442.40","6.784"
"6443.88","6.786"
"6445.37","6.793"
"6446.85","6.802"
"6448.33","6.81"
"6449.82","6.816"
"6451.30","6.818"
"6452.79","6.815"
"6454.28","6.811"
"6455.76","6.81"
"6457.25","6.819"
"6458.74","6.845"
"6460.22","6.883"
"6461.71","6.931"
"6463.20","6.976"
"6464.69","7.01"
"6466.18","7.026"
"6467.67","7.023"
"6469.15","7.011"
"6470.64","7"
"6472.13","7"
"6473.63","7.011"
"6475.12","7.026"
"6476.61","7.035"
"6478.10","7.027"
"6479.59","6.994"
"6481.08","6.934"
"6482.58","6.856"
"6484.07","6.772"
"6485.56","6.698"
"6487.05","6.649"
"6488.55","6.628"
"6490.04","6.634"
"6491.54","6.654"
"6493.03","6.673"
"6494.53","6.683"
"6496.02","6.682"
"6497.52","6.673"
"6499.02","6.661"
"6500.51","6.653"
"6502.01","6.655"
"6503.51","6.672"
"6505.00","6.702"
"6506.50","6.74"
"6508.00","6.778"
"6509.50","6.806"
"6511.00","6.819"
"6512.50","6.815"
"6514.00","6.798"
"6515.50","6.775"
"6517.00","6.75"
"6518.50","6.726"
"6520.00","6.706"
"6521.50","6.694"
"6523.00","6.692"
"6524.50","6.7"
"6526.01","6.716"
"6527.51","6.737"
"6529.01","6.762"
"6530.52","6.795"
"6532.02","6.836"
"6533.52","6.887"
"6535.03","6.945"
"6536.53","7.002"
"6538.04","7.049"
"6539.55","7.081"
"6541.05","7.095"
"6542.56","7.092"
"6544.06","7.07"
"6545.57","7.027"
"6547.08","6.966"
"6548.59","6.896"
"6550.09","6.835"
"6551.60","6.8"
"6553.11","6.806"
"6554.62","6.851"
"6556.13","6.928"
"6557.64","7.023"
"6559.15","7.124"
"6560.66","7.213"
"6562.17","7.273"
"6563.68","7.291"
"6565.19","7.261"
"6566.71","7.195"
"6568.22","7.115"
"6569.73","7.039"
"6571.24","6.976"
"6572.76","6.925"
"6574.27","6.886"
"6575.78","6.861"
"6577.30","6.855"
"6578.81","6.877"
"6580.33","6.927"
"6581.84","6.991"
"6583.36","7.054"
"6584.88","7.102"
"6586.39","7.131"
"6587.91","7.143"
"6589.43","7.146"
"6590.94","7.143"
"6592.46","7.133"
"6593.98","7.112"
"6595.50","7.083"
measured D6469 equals 0.3 angstrom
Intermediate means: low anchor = 6.79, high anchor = 6.86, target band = 6.8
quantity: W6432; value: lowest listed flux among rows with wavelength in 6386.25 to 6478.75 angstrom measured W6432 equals 6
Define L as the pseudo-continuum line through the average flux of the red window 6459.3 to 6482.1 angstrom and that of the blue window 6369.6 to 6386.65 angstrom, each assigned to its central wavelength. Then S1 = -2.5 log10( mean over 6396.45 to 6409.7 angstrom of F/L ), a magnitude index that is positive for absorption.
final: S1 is -0.025 mag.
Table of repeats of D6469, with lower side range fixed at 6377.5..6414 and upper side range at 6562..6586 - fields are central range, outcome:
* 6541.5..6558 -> 0.2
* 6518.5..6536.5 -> 0.6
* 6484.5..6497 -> 0.6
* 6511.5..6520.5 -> 0.3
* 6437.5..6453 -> 0.3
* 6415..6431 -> 1.7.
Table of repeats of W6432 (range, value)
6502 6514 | 6.655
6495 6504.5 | 6.653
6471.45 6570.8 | 6.628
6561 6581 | 6.855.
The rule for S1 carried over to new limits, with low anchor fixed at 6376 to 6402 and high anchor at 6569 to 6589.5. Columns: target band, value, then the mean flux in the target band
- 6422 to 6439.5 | 0.087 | 6.4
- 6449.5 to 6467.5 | 0.009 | 6.88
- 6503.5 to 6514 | 0.030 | 6.77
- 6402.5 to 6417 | 0.015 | 6.83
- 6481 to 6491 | 0.037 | 6.72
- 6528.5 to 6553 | 0.005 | 6.94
